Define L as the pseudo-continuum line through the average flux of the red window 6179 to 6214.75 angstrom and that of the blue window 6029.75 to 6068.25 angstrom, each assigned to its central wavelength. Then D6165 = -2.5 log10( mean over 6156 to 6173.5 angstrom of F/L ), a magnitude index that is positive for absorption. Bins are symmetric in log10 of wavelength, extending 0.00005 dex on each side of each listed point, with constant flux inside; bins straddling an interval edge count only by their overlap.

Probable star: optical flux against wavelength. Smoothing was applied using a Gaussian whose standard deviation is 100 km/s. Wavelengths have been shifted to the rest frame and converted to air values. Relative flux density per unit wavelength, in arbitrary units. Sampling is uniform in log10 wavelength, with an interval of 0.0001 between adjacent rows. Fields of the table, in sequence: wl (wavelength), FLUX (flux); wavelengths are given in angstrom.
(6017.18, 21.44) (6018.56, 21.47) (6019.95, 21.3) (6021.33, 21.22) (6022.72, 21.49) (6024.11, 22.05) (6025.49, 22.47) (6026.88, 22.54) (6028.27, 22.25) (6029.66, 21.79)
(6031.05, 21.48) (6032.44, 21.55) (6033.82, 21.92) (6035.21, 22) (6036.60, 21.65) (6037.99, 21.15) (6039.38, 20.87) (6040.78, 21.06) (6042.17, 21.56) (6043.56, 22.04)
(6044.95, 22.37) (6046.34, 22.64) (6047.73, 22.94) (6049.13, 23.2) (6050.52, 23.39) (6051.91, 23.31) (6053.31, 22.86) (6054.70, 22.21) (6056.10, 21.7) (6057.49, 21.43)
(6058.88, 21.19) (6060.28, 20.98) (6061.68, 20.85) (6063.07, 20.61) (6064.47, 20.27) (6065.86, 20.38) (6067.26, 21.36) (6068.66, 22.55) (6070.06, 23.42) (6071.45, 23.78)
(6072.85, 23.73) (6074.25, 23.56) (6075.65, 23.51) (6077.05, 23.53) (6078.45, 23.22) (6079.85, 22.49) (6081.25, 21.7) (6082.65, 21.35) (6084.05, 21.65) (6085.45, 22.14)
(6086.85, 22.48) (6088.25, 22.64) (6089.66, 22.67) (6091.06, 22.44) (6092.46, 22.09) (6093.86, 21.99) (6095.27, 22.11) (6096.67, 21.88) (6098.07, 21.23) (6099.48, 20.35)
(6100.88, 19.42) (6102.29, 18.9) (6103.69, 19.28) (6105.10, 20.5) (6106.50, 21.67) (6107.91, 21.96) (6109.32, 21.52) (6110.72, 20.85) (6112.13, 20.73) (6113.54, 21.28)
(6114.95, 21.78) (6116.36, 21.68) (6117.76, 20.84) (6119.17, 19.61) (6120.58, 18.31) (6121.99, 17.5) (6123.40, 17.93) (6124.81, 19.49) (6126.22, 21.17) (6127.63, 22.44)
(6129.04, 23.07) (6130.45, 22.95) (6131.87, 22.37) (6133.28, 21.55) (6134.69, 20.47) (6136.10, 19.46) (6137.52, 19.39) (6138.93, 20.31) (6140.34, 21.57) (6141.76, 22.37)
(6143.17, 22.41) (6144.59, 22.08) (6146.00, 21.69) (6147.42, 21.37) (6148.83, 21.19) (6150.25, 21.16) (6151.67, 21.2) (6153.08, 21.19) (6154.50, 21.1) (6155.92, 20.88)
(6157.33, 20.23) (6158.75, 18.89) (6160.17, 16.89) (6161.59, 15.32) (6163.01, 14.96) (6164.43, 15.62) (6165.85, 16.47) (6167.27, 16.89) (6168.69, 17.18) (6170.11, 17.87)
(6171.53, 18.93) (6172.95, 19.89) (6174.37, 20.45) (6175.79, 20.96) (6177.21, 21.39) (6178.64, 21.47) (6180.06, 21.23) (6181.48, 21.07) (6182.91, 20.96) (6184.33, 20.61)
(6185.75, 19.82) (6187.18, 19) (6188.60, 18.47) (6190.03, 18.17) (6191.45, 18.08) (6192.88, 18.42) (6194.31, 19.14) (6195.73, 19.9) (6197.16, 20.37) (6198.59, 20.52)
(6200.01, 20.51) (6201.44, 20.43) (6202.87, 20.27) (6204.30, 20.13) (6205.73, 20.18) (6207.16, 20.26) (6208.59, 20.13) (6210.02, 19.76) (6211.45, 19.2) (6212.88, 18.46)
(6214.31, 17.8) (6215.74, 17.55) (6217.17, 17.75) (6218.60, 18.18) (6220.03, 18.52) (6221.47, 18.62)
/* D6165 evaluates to 0.153 mag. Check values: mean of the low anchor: 21.7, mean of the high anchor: 19.7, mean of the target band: 17.5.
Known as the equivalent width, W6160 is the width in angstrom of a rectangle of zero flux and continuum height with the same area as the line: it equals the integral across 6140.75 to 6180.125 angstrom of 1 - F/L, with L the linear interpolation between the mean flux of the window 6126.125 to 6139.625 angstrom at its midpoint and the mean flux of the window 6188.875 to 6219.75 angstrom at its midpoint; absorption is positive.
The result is 1.7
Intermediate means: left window 21.3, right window 19.3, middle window 19.7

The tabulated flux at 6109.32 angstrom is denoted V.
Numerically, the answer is 21.52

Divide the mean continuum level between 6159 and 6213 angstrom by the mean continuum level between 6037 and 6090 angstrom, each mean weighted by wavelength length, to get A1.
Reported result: 0.87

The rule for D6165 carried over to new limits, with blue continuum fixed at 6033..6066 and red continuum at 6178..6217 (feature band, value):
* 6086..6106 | -0.01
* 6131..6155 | -0.04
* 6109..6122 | 0.02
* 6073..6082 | -0.08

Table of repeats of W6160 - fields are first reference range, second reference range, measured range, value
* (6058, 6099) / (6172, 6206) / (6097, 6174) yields 3.5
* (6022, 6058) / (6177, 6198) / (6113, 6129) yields 0.4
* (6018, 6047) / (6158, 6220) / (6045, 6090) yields -2.5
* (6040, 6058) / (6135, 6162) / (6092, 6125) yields 1.1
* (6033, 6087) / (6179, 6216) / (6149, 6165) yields 1.1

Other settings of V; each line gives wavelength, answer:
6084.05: 21.65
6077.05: 23.53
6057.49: 21.43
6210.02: 19.76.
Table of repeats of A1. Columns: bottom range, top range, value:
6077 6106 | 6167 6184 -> 0.92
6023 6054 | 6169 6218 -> 0.89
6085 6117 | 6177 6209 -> 0.94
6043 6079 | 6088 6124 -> 0.93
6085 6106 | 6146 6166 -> 0.90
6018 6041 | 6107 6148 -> 0.97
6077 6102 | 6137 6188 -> 0.91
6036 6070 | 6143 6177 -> 0.89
